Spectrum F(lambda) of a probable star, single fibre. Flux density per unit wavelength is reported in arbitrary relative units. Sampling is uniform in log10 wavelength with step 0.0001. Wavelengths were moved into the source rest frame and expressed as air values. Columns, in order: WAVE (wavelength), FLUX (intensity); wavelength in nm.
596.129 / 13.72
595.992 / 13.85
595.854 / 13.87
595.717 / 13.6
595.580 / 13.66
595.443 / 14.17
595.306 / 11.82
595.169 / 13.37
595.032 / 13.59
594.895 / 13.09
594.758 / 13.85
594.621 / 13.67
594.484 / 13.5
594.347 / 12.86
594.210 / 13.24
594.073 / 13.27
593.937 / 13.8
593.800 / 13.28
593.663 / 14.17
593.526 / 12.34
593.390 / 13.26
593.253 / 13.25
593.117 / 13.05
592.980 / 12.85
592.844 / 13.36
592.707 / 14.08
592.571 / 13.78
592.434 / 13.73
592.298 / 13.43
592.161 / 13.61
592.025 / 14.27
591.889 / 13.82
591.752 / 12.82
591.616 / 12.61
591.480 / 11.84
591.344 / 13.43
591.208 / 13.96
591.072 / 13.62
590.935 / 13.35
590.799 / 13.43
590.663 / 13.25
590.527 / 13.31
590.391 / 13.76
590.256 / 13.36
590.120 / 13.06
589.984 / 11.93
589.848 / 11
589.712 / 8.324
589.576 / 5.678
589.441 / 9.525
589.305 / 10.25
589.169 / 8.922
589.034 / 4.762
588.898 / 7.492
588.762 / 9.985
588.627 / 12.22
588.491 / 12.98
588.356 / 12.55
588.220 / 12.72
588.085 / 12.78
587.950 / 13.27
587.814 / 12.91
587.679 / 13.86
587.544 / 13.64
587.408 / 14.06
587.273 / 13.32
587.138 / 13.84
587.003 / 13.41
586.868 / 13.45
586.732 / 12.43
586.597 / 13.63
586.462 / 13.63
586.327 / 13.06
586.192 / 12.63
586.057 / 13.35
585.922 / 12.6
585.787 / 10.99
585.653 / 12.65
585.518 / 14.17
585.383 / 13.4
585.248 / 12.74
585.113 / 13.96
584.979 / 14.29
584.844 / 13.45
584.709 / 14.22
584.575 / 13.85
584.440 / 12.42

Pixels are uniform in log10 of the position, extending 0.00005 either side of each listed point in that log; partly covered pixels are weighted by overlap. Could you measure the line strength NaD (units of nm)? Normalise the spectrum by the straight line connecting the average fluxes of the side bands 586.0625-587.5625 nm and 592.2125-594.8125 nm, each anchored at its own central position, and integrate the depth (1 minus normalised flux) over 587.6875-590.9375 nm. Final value 0.51 nm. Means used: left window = 13.4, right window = 13.4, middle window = 11.3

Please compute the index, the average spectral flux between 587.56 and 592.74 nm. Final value 12.1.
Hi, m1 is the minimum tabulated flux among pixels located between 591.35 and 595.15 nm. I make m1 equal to 11.84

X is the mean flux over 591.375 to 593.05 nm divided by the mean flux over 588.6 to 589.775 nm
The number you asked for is 1.58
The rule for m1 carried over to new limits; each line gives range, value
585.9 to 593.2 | 4.762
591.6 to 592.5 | 12.61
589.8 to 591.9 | 11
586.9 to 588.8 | 9.985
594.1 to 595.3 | 12.86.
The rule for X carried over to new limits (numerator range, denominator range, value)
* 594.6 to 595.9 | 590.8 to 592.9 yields 1.00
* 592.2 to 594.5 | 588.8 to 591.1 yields 1.23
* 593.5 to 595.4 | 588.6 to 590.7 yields 1.28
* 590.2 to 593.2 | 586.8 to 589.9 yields 1.18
